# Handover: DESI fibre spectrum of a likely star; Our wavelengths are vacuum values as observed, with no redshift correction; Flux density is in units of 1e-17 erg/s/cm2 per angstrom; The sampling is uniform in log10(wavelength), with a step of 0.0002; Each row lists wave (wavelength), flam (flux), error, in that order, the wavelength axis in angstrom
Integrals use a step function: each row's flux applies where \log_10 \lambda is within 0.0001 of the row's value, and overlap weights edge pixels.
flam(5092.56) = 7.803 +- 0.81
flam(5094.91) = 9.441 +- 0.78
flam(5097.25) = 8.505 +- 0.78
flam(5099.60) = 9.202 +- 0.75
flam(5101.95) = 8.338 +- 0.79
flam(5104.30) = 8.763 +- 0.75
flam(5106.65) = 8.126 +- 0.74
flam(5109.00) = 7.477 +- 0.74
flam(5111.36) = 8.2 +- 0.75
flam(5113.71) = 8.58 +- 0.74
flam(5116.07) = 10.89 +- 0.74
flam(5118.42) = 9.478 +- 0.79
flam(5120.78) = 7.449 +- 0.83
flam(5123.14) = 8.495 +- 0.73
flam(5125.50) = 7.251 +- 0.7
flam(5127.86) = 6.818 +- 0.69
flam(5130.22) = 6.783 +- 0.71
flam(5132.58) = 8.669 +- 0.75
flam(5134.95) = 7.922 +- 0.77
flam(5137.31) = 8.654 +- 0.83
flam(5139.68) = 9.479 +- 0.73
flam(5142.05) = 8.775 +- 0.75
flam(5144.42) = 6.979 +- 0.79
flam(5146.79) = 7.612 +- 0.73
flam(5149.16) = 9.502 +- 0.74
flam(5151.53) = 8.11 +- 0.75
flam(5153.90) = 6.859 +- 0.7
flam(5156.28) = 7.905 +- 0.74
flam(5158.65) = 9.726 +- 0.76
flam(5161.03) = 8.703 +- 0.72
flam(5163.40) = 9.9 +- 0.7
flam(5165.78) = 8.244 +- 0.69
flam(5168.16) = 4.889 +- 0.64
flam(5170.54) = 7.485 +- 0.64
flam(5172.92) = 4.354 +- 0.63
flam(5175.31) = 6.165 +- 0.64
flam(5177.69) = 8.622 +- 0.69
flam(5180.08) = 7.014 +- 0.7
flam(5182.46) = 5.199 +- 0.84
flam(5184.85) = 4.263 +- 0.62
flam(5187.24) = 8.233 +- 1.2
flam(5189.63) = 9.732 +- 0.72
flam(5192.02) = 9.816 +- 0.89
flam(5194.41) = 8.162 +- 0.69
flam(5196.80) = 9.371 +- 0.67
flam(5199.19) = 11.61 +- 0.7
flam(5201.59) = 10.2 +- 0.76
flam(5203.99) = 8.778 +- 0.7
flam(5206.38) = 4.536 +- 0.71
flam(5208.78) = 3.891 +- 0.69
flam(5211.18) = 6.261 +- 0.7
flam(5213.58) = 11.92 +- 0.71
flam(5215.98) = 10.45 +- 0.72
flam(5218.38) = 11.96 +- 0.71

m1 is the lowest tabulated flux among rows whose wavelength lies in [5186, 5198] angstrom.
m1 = 8.162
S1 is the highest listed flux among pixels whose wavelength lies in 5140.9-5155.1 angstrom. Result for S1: 9.502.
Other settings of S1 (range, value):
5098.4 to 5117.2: 10.89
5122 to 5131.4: 8.495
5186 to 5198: 9.816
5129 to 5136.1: 8.669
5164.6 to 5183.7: 8.622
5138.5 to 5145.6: 9.479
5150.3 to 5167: 9.9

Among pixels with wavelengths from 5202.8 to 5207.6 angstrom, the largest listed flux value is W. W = 8.778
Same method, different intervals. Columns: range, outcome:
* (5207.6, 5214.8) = 11.92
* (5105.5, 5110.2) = 8.126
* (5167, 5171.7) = 7.485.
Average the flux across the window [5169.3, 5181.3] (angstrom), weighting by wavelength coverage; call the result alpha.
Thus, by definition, 6.72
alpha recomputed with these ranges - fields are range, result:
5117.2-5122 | 8.49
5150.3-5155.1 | 7.5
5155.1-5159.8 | 8.82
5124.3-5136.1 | 7.49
